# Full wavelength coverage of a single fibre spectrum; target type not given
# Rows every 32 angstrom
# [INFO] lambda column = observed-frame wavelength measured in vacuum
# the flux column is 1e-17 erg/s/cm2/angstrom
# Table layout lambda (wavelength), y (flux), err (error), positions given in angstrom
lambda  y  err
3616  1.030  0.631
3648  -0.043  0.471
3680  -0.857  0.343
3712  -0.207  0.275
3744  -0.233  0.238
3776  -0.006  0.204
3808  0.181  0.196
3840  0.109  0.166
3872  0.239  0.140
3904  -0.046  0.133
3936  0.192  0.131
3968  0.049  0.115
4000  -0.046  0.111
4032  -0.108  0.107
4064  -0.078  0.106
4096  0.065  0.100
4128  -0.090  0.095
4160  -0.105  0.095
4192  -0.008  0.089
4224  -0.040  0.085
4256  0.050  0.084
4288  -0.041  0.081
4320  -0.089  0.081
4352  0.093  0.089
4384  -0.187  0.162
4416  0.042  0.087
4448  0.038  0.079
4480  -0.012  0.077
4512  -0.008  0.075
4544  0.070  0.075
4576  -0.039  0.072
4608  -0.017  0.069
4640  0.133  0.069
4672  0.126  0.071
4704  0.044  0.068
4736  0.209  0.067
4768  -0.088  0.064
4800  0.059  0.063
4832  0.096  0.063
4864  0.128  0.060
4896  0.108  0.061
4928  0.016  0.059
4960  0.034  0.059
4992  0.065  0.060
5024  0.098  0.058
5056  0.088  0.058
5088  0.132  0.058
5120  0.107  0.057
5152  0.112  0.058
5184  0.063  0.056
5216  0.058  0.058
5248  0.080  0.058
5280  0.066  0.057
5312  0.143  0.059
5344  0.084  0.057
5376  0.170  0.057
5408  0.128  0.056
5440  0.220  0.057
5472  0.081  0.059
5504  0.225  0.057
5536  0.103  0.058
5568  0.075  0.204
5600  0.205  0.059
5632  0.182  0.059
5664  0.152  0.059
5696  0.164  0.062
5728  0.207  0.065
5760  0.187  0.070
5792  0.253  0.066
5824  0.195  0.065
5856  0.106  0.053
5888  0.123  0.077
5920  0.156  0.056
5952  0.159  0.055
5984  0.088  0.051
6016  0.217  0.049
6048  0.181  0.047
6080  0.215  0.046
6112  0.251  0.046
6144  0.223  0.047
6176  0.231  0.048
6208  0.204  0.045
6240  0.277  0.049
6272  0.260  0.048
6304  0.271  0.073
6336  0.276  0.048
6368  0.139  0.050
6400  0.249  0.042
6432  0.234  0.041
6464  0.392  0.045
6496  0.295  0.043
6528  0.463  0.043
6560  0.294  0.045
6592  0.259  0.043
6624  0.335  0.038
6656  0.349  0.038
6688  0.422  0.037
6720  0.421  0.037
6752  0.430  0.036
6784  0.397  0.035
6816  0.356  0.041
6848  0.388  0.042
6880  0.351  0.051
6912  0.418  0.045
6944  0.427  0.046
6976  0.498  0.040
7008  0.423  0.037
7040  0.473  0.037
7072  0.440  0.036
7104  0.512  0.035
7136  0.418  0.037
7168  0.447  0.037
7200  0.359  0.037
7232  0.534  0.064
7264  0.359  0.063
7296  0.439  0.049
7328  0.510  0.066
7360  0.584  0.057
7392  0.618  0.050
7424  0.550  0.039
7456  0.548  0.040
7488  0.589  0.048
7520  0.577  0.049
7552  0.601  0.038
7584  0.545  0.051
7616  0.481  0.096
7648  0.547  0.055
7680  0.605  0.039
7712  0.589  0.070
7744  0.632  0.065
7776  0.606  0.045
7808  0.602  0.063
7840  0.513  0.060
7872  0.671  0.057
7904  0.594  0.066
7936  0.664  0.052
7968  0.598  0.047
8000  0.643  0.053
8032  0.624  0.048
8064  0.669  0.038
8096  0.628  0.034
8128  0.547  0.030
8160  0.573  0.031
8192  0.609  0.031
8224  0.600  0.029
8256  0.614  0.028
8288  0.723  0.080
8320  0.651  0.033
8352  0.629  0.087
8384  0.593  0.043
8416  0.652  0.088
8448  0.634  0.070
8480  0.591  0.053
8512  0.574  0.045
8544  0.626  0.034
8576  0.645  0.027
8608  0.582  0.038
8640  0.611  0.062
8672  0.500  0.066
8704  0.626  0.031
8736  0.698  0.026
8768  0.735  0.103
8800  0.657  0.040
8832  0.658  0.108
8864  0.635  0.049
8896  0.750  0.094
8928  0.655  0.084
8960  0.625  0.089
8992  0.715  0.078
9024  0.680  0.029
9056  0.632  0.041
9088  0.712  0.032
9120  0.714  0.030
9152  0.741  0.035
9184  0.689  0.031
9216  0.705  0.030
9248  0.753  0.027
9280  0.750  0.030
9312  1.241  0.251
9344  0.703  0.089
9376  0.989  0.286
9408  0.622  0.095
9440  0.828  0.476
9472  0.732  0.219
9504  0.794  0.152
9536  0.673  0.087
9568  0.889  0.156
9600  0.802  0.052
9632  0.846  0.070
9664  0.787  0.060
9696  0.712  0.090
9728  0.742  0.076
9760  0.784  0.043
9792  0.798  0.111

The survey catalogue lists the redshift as 0.672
